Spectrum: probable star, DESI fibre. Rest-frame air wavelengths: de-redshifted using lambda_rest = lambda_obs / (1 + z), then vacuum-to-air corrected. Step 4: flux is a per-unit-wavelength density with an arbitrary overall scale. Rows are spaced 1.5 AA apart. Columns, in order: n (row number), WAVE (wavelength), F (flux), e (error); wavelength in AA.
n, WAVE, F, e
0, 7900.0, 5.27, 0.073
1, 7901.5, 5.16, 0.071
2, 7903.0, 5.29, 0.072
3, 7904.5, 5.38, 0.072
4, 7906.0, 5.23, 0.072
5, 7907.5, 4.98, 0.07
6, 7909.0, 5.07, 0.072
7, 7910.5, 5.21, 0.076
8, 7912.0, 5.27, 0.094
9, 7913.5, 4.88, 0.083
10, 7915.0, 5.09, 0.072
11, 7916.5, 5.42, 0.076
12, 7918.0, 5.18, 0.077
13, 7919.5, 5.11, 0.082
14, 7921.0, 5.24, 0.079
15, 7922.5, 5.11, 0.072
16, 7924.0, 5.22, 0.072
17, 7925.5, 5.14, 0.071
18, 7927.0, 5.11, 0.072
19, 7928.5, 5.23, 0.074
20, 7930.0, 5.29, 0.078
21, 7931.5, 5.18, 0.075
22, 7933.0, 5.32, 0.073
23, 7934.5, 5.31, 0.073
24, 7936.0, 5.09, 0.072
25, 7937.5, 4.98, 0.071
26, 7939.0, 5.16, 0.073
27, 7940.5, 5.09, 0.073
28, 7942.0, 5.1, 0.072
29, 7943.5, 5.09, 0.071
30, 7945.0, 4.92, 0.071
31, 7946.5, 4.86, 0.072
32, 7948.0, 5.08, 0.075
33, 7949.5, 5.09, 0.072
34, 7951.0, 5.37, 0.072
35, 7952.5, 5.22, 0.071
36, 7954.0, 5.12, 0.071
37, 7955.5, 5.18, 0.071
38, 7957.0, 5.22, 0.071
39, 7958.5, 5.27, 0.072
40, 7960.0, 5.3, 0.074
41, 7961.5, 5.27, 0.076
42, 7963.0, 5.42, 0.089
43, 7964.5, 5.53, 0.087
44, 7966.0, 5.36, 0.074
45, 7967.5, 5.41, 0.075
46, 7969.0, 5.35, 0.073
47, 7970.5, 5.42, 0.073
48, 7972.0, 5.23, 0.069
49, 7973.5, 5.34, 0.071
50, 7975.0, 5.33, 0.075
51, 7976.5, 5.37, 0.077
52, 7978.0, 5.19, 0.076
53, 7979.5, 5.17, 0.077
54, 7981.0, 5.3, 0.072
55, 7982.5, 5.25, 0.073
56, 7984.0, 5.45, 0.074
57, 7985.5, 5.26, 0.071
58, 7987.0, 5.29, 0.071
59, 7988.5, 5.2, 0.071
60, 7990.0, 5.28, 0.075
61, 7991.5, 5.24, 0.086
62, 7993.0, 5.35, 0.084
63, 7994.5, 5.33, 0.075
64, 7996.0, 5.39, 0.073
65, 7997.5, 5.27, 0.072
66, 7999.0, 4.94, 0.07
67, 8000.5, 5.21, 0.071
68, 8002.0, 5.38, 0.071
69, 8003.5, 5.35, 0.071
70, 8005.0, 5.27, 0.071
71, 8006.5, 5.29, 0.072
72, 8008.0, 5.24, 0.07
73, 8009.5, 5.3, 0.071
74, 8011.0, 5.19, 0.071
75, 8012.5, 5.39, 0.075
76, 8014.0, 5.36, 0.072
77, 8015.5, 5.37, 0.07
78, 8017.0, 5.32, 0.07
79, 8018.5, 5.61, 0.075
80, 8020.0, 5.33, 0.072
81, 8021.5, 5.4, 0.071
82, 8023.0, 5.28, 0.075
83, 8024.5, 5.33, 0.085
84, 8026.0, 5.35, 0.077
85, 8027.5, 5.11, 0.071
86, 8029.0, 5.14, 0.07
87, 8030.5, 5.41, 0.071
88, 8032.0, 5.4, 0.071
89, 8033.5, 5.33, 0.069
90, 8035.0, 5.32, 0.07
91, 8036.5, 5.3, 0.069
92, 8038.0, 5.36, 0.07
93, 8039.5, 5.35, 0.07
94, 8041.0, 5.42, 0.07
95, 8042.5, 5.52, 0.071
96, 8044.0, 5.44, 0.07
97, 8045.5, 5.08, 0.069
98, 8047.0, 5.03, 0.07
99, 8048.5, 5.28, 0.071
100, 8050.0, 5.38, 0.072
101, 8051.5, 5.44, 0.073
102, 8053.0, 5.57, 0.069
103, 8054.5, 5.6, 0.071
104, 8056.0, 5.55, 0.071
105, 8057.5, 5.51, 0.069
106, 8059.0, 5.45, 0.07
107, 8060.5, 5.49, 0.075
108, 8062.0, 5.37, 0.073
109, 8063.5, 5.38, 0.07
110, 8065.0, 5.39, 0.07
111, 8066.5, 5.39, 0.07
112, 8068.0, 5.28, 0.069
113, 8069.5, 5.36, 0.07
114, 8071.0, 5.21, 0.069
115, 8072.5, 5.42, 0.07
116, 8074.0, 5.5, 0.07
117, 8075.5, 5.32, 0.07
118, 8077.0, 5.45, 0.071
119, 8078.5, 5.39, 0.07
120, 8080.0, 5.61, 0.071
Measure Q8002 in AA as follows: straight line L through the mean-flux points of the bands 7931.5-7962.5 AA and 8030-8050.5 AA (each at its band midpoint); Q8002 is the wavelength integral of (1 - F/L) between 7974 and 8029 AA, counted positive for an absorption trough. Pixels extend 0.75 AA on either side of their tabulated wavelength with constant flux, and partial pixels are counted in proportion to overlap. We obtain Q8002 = -0.4 AA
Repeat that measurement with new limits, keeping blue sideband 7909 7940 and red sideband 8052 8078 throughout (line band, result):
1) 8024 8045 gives 0.1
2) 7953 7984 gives -0.3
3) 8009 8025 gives 0.0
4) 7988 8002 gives 0.1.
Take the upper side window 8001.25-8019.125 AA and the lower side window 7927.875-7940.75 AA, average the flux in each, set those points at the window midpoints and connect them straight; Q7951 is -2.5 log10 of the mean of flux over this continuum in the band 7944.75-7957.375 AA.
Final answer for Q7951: 0.02 mag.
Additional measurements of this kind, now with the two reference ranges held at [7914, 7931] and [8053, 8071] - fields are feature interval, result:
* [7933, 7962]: 0.02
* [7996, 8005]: 0.02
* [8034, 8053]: 0.01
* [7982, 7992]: 0.00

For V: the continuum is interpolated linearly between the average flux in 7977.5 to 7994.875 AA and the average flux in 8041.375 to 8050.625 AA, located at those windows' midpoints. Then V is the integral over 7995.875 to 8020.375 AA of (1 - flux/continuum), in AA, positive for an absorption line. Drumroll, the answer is -0.1 AA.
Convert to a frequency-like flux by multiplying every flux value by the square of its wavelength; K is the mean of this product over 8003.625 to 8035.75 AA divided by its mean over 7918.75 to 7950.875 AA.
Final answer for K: 1.1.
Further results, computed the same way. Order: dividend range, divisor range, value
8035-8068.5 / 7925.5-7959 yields 1.08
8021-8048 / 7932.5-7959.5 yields 1.06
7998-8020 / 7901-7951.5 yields 1.05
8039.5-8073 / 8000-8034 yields 1.02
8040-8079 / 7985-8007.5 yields 1.04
